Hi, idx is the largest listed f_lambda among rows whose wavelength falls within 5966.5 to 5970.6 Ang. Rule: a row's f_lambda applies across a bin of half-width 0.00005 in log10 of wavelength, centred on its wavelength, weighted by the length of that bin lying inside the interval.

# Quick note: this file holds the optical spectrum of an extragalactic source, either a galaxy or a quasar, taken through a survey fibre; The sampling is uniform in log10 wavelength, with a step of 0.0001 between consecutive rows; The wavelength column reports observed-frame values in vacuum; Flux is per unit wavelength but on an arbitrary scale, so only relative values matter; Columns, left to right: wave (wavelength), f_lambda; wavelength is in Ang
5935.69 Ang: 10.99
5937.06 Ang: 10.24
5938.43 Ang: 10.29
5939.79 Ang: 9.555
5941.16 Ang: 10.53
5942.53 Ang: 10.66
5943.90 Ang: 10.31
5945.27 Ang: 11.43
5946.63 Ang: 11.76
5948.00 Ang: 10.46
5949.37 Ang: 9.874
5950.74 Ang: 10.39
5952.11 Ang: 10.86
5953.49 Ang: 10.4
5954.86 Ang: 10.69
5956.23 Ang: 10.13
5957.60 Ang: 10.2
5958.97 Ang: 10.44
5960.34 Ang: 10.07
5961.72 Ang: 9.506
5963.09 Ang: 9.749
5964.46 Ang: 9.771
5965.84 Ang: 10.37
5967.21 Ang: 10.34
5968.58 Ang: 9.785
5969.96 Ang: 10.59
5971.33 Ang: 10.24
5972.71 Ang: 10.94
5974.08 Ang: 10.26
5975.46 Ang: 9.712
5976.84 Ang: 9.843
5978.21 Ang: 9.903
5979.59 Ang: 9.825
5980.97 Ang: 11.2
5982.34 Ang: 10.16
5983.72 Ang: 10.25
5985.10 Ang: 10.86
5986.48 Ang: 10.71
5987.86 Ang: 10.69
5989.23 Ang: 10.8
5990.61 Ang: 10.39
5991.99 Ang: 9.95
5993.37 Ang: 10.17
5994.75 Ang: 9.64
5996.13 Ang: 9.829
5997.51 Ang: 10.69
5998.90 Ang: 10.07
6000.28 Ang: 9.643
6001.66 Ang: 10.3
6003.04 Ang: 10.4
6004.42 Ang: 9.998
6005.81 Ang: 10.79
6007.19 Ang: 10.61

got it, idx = 10.59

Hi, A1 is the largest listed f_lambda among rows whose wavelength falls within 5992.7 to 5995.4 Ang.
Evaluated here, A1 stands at 10.17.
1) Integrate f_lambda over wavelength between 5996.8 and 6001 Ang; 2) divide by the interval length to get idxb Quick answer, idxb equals 10.1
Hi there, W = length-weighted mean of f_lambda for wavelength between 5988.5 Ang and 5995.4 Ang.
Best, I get 10.2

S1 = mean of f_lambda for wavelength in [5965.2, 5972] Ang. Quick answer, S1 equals 10.3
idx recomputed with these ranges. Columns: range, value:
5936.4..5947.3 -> 11.76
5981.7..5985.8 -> 10.86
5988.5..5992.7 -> 10.8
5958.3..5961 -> 10.44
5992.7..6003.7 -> 10.69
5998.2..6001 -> 10.07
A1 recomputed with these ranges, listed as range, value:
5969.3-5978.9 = 10.94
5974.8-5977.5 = 9.843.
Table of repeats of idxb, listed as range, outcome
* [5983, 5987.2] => 10.6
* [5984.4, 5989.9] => 10.8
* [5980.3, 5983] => 10.7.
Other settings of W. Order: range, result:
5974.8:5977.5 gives 9.76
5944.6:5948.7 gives 11.2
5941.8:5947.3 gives 11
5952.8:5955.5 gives 10.5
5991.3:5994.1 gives 10.1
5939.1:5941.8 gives 10.1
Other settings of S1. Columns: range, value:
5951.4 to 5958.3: 10.5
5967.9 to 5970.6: 10.2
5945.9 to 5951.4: 10.6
